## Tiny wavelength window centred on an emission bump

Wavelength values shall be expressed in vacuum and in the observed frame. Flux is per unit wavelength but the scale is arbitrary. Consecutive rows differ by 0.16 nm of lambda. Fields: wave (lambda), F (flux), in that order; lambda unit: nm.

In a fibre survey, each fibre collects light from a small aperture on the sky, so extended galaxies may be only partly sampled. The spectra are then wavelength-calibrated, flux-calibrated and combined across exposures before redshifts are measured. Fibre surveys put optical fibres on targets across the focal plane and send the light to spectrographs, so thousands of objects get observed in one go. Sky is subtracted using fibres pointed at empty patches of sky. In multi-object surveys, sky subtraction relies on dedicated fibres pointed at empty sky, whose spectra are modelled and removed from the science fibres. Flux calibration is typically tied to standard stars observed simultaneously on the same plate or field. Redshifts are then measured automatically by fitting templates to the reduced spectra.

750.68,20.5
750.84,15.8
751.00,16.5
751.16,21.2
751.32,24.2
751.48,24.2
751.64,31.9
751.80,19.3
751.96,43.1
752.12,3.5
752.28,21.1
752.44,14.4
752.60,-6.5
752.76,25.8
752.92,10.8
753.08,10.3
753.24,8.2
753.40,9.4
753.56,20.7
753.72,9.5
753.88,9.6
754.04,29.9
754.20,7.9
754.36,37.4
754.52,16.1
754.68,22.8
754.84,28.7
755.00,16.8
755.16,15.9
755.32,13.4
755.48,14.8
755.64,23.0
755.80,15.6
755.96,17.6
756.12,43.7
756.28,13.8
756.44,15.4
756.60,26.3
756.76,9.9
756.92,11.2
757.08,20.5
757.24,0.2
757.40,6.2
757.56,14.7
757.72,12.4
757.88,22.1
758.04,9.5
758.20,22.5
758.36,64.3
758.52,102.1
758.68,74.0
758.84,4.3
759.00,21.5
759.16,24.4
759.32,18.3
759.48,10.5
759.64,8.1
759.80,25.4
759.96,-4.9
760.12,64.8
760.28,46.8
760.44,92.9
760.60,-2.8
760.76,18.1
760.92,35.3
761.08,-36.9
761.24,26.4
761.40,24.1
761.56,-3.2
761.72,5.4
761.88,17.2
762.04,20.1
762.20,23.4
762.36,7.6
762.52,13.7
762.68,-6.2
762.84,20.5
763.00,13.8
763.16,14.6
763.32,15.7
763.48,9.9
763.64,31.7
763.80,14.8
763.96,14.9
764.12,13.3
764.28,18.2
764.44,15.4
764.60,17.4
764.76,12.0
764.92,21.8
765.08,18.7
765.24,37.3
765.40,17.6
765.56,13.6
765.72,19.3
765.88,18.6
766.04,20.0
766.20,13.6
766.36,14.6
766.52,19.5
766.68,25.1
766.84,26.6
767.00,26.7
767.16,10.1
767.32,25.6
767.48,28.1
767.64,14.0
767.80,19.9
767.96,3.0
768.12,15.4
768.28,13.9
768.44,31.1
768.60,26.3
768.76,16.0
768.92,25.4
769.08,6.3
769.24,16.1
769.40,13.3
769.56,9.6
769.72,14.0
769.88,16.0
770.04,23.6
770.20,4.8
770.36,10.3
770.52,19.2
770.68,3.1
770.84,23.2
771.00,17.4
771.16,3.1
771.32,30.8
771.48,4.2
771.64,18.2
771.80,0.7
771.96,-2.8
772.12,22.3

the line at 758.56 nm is [S II] 6716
